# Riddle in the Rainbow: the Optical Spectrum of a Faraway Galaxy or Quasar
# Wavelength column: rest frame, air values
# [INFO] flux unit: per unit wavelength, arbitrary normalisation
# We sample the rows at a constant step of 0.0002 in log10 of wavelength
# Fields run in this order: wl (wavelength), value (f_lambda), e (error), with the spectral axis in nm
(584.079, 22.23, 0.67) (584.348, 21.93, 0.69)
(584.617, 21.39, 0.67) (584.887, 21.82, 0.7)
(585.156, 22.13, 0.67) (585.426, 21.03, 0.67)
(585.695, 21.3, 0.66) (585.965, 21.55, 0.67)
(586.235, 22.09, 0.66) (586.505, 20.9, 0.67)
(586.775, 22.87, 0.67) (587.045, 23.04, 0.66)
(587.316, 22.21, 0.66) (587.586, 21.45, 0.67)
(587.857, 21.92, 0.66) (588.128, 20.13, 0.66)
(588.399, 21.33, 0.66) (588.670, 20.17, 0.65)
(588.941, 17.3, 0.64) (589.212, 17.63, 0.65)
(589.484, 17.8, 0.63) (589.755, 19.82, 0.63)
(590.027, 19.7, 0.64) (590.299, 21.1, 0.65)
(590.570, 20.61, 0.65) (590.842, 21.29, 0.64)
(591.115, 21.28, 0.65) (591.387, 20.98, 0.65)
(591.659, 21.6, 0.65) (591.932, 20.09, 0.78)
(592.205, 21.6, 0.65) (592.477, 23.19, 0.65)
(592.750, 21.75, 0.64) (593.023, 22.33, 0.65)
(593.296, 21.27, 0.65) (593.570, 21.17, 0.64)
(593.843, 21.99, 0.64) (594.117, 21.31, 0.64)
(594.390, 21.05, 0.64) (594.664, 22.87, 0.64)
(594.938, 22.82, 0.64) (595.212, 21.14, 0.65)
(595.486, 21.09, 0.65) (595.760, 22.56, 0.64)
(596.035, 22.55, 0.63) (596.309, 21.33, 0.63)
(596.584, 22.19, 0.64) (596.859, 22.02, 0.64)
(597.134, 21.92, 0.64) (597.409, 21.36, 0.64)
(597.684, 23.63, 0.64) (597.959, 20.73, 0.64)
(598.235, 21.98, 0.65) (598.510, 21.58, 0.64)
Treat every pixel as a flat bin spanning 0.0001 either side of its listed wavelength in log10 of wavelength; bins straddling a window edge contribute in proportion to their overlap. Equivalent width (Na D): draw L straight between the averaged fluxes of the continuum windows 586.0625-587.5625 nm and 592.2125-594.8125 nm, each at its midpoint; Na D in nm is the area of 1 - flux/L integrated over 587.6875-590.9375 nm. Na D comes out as 0.317 nm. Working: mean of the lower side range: 22.2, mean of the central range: 19.9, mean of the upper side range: 21.9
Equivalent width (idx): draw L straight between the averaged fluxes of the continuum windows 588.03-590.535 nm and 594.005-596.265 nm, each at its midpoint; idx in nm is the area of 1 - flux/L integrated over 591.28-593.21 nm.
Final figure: -0.09 nm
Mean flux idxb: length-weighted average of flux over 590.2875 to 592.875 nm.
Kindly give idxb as 21.4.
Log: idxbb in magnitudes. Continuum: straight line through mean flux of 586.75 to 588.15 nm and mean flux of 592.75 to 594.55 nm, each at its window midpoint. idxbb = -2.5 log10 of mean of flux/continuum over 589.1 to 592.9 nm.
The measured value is 0.06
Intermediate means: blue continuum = 22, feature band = 20.6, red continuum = 21.6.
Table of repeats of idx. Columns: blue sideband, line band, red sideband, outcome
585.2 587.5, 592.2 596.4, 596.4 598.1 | 0.01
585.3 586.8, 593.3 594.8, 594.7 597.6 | 0.02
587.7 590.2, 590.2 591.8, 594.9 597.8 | -0.07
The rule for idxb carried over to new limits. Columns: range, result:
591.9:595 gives 21.8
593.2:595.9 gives 21.7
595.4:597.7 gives 22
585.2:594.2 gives 21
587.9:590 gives 19.3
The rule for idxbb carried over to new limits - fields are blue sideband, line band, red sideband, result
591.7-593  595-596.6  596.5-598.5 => 0.00 mag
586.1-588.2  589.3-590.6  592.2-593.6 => 0.12 mag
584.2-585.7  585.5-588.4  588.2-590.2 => -0.06 mag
